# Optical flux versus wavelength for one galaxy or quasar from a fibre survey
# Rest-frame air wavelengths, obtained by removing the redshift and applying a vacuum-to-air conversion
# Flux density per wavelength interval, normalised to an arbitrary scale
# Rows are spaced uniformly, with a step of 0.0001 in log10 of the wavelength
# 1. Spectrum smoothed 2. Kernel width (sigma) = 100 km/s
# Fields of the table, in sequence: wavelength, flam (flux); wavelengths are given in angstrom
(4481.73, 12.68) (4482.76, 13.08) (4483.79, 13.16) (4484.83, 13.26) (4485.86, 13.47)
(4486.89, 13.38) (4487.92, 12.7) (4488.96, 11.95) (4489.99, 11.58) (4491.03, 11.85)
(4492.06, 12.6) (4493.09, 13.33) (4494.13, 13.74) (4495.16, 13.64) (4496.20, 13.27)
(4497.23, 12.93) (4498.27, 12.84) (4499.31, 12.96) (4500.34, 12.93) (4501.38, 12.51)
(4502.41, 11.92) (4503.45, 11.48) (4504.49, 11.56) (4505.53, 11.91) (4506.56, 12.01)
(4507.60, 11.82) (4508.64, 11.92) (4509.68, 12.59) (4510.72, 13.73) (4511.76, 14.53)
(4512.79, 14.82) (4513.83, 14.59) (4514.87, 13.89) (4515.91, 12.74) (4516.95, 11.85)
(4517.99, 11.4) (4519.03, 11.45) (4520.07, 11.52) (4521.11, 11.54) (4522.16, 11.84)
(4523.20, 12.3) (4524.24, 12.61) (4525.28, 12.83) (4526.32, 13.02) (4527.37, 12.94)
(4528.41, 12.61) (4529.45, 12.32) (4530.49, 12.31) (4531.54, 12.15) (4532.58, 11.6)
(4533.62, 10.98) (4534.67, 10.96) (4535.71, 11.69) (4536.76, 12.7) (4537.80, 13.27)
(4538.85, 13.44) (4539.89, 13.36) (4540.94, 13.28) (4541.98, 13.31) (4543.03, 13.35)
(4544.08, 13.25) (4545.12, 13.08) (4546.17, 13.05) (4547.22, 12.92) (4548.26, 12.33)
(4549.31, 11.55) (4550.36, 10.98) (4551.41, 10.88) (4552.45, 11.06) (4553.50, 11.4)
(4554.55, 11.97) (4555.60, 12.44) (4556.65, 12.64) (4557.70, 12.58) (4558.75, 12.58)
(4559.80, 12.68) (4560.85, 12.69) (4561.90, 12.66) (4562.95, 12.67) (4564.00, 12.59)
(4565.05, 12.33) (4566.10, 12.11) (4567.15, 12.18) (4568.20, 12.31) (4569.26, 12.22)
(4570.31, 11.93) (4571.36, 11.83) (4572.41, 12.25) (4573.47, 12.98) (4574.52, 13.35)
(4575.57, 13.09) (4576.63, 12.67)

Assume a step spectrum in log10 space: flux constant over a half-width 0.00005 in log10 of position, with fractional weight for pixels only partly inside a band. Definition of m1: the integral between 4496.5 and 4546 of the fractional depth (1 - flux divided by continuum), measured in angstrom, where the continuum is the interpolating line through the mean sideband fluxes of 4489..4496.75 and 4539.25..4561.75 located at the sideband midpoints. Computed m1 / 0.25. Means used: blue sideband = 12.8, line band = 12.6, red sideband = 12.5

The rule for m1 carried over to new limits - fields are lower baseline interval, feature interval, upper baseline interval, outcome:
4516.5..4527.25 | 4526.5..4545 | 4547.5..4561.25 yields -0.84 angstrom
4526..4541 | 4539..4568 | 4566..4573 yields -0.49 angstrom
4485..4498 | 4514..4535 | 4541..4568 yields 0.72 angstrom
